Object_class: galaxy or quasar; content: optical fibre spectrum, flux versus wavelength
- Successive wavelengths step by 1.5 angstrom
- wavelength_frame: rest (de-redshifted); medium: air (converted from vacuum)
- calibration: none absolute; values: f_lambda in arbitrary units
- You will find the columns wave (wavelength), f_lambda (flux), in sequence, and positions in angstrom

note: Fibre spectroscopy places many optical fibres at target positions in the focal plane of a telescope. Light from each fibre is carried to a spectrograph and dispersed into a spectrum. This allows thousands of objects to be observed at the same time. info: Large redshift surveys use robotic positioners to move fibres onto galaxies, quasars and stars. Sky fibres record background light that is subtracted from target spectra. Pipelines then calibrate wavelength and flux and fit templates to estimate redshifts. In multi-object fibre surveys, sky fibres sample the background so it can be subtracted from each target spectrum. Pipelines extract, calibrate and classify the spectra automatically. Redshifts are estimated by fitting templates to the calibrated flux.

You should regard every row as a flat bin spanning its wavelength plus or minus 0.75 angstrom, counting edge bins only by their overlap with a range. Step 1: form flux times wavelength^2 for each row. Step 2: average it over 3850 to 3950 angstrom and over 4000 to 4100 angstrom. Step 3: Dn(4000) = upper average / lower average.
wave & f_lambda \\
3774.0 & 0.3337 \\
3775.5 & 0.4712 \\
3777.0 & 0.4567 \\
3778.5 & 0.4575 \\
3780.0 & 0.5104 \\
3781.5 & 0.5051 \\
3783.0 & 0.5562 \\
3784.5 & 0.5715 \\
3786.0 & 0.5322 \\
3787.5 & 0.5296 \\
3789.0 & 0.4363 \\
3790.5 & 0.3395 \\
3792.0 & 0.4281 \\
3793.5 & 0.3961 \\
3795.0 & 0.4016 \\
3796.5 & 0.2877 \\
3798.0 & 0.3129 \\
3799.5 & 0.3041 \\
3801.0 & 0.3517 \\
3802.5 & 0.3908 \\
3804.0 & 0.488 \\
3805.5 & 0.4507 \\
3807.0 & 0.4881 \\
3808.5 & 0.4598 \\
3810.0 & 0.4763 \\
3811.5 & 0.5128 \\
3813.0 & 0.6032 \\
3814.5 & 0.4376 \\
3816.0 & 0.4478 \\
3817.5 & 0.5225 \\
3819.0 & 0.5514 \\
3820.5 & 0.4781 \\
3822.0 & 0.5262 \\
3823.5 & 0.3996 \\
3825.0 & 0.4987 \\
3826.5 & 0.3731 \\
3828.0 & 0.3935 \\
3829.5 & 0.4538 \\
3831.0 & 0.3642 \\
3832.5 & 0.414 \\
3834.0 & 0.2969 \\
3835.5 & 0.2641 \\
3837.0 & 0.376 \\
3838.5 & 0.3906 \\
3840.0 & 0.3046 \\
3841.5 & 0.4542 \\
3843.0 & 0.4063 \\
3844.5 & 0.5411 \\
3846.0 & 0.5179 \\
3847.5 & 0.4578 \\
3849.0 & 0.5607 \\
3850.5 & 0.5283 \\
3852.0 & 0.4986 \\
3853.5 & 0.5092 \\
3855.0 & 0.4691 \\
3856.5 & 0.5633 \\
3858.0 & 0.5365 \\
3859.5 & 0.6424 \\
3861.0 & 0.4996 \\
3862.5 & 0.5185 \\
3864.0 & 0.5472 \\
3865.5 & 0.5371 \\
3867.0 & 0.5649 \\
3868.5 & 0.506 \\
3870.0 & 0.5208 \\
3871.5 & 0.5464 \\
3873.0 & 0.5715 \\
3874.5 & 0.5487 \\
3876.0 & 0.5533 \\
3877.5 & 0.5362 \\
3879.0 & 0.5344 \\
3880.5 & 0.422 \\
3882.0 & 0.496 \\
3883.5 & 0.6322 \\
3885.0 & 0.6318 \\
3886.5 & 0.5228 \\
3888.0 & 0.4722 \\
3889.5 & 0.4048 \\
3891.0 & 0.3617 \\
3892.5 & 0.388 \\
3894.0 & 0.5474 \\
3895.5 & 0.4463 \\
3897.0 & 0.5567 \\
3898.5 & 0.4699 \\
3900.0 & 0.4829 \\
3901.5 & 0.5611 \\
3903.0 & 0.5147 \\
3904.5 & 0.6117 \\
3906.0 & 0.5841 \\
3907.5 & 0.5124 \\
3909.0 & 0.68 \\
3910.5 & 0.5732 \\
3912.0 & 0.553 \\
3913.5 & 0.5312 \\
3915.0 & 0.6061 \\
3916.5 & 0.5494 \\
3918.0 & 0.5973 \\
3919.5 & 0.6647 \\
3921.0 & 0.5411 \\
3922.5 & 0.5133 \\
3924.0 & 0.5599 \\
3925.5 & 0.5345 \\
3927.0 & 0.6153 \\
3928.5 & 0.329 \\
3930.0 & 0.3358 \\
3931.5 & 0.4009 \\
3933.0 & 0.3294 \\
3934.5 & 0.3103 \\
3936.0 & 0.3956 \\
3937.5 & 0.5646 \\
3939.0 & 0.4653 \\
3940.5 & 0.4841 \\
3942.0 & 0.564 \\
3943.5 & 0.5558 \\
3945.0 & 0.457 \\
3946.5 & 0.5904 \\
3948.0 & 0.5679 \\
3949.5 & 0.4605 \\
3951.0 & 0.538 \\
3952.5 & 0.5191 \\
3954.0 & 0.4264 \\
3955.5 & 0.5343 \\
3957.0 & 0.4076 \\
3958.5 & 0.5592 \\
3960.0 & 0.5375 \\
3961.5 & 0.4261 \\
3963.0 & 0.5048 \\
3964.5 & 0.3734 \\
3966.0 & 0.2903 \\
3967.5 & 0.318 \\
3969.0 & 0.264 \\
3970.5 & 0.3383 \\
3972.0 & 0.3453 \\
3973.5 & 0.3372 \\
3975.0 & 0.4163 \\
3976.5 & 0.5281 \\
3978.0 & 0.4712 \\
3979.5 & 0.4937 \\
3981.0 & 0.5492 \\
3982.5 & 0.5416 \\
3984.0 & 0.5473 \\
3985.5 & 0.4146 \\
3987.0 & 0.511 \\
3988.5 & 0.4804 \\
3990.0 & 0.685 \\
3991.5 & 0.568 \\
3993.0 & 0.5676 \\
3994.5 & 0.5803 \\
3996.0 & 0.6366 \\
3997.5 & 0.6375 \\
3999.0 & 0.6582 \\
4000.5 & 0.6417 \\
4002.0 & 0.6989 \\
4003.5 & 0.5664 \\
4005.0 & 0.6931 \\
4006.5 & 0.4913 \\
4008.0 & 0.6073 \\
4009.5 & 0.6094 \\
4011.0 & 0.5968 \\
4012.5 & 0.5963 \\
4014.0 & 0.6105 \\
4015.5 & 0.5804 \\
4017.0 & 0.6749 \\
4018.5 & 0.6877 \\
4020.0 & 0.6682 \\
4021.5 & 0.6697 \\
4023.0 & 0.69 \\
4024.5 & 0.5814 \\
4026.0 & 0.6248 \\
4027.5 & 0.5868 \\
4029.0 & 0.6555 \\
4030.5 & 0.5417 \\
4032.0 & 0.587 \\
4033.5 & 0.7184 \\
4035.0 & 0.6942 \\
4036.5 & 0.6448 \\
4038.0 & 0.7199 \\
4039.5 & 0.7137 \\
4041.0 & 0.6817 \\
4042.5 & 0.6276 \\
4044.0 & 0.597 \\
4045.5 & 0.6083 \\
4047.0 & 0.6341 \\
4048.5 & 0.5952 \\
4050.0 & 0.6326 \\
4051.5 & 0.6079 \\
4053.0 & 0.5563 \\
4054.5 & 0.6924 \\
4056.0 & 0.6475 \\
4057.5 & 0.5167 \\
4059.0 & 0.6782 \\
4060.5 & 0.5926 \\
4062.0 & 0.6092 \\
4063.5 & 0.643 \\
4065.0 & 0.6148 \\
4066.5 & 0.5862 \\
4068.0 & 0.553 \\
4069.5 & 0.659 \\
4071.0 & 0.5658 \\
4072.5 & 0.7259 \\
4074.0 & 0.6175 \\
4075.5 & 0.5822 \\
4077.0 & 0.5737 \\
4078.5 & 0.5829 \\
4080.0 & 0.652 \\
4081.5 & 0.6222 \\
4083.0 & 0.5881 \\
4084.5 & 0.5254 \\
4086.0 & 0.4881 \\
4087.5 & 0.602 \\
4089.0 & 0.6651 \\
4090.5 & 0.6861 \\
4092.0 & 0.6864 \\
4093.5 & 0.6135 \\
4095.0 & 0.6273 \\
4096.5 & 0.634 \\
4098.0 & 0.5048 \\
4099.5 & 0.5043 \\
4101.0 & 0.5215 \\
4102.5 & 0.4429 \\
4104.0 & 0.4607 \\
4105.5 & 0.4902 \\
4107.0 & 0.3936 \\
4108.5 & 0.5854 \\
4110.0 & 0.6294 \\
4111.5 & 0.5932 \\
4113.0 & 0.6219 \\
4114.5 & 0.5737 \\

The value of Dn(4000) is 1.29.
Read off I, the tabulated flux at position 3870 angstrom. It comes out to 0.5208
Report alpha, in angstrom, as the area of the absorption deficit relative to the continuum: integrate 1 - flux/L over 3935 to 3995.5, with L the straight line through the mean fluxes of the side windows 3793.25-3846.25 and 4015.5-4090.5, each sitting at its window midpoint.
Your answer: 7.7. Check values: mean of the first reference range 0.425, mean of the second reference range 0.624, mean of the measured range 0.479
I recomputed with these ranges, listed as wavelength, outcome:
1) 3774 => 0.3337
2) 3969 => 0.264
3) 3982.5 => 0.5416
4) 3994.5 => 0.5803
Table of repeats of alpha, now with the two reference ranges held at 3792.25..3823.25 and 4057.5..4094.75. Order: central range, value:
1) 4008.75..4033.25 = -2.0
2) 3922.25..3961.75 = 3.5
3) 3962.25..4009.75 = 3.9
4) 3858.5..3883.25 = -2.7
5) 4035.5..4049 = -1.3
